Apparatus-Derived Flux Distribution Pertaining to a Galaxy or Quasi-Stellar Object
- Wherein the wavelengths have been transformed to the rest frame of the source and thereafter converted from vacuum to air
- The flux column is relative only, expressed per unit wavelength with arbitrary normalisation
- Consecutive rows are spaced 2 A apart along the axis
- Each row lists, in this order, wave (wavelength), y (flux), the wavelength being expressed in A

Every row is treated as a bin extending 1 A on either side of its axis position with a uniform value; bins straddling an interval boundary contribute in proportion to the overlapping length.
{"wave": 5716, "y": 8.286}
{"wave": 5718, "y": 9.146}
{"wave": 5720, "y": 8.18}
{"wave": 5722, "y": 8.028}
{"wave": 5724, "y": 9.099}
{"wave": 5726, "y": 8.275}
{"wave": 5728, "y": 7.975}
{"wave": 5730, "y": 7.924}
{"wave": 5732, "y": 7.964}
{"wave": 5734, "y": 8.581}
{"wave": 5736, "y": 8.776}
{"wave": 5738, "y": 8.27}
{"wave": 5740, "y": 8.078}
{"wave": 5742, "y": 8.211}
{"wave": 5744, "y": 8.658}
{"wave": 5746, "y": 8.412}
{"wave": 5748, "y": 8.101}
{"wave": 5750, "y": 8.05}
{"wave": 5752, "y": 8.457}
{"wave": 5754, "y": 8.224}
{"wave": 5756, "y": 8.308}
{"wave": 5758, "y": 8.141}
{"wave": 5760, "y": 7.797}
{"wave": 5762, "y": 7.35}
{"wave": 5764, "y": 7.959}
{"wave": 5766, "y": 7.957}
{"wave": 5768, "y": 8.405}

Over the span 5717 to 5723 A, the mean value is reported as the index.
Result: 8.45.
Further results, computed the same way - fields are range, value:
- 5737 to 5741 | 8.17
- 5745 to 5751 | 8.19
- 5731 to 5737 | 8.44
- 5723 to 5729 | 8.45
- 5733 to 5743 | 8.38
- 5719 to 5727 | 8.4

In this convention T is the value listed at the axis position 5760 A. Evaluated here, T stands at 7.797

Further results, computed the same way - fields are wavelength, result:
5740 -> 8.078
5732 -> 7.964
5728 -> 7.975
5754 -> 8.224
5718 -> 9.146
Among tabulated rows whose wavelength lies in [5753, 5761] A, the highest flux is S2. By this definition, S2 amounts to 8.308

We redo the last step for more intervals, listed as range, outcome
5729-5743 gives 8.776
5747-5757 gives 8.457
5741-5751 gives 8.658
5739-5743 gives 8.211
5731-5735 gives 8.581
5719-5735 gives 9.099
